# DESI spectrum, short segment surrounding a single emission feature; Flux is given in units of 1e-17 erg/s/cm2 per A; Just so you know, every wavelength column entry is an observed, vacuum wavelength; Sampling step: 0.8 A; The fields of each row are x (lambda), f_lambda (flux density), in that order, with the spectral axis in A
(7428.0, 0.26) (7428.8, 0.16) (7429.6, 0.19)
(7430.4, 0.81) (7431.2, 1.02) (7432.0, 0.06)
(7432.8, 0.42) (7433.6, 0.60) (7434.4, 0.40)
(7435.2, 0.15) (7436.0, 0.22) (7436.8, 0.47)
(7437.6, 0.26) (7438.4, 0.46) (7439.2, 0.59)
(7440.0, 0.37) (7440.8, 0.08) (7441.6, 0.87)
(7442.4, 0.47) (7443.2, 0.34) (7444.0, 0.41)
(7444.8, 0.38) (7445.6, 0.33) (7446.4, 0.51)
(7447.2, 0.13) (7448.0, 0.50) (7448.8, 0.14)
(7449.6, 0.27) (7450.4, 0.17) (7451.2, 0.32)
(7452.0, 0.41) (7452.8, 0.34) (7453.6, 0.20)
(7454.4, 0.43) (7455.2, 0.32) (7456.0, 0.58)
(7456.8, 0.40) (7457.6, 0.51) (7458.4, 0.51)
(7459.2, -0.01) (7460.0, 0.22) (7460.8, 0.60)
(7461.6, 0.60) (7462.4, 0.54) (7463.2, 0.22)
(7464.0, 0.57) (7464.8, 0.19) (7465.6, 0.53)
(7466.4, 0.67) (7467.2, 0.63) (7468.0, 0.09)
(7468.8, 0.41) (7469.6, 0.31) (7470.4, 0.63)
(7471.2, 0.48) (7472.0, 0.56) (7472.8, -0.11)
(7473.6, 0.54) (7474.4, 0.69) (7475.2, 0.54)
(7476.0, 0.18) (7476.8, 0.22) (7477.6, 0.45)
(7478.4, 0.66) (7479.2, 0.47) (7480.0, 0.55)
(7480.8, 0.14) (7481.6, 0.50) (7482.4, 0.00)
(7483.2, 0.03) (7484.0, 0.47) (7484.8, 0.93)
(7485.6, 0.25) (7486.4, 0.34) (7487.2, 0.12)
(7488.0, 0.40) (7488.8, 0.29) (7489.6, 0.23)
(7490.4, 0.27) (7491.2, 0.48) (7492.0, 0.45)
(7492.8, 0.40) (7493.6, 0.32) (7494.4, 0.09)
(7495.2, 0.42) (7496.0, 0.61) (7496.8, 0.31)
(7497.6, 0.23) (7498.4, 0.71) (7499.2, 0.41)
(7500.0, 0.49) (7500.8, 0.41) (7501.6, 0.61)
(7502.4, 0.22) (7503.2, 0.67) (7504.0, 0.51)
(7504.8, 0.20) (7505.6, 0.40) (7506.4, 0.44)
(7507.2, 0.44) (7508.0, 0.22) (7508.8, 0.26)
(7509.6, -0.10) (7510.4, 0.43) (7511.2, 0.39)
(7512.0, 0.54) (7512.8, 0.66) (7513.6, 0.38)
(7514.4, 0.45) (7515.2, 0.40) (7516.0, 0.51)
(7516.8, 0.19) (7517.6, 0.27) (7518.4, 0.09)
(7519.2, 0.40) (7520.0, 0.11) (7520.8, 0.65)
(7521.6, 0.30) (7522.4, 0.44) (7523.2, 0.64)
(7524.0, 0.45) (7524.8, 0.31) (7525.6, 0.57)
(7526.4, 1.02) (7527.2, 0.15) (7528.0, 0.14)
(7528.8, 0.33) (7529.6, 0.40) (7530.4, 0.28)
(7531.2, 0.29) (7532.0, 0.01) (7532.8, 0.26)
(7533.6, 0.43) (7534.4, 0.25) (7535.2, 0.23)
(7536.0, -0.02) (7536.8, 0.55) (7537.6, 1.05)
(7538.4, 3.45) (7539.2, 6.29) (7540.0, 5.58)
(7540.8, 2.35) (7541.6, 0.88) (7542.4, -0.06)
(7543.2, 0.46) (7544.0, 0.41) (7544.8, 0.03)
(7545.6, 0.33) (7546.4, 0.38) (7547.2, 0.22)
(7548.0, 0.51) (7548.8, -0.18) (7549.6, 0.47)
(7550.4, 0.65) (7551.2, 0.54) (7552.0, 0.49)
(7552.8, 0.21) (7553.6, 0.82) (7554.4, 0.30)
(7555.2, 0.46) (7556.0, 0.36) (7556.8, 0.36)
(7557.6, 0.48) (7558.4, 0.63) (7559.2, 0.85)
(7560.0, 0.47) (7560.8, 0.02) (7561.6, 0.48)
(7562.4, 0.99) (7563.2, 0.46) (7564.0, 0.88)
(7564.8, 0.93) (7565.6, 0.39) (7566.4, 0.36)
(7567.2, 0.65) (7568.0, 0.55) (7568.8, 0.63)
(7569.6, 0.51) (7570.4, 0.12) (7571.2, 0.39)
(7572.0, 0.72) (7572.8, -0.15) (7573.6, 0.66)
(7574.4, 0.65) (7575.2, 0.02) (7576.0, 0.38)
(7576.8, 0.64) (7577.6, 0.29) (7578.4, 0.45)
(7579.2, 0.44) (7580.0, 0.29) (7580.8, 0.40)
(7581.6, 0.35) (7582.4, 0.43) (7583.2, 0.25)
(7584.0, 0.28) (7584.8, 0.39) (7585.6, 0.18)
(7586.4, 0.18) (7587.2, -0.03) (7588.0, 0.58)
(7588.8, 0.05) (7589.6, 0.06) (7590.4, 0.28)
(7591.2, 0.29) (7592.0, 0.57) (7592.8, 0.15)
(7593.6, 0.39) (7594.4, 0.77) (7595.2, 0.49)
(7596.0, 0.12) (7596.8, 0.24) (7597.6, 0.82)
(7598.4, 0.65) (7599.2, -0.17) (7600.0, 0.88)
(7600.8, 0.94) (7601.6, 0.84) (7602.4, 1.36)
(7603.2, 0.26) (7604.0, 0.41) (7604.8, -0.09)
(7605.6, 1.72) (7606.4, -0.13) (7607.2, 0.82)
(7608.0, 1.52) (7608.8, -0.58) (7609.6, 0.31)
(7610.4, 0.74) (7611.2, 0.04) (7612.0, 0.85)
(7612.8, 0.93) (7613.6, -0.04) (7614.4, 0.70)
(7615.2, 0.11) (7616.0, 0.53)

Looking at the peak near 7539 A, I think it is Halpha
